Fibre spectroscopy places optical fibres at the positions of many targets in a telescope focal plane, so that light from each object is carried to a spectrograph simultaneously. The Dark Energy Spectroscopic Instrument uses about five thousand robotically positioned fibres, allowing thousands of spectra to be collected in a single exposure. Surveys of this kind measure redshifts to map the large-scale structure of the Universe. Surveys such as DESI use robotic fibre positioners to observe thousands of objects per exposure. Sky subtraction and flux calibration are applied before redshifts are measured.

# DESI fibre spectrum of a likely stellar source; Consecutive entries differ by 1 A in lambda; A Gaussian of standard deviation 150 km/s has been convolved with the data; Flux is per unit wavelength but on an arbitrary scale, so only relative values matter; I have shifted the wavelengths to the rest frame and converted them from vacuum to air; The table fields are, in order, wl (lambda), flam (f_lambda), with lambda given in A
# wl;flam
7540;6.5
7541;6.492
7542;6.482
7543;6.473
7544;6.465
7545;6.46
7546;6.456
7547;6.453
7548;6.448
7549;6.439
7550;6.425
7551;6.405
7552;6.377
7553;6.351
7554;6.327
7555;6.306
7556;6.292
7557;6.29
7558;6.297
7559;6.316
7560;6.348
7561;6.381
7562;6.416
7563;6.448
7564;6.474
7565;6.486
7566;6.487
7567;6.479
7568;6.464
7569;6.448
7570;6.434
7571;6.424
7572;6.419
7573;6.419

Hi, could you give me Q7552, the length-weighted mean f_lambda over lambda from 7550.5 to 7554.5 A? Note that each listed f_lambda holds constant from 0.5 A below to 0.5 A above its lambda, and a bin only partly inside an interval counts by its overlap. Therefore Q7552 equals 6.37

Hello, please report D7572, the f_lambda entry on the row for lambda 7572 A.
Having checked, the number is 6.419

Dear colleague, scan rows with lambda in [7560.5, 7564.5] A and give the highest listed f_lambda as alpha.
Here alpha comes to 6.474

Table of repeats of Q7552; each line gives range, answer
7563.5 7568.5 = 6.48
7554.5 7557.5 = 6.3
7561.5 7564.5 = 6.45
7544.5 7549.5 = 6.45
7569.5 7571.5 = 6.43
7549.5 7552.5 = 6.4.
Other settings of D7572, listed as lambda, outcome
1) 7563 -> 6.448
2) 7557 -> 6.29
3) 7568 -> 6.464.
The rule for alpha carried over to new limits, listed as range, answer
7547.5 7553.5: 6.448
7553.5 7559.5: 6.327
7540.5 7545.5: 6.492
